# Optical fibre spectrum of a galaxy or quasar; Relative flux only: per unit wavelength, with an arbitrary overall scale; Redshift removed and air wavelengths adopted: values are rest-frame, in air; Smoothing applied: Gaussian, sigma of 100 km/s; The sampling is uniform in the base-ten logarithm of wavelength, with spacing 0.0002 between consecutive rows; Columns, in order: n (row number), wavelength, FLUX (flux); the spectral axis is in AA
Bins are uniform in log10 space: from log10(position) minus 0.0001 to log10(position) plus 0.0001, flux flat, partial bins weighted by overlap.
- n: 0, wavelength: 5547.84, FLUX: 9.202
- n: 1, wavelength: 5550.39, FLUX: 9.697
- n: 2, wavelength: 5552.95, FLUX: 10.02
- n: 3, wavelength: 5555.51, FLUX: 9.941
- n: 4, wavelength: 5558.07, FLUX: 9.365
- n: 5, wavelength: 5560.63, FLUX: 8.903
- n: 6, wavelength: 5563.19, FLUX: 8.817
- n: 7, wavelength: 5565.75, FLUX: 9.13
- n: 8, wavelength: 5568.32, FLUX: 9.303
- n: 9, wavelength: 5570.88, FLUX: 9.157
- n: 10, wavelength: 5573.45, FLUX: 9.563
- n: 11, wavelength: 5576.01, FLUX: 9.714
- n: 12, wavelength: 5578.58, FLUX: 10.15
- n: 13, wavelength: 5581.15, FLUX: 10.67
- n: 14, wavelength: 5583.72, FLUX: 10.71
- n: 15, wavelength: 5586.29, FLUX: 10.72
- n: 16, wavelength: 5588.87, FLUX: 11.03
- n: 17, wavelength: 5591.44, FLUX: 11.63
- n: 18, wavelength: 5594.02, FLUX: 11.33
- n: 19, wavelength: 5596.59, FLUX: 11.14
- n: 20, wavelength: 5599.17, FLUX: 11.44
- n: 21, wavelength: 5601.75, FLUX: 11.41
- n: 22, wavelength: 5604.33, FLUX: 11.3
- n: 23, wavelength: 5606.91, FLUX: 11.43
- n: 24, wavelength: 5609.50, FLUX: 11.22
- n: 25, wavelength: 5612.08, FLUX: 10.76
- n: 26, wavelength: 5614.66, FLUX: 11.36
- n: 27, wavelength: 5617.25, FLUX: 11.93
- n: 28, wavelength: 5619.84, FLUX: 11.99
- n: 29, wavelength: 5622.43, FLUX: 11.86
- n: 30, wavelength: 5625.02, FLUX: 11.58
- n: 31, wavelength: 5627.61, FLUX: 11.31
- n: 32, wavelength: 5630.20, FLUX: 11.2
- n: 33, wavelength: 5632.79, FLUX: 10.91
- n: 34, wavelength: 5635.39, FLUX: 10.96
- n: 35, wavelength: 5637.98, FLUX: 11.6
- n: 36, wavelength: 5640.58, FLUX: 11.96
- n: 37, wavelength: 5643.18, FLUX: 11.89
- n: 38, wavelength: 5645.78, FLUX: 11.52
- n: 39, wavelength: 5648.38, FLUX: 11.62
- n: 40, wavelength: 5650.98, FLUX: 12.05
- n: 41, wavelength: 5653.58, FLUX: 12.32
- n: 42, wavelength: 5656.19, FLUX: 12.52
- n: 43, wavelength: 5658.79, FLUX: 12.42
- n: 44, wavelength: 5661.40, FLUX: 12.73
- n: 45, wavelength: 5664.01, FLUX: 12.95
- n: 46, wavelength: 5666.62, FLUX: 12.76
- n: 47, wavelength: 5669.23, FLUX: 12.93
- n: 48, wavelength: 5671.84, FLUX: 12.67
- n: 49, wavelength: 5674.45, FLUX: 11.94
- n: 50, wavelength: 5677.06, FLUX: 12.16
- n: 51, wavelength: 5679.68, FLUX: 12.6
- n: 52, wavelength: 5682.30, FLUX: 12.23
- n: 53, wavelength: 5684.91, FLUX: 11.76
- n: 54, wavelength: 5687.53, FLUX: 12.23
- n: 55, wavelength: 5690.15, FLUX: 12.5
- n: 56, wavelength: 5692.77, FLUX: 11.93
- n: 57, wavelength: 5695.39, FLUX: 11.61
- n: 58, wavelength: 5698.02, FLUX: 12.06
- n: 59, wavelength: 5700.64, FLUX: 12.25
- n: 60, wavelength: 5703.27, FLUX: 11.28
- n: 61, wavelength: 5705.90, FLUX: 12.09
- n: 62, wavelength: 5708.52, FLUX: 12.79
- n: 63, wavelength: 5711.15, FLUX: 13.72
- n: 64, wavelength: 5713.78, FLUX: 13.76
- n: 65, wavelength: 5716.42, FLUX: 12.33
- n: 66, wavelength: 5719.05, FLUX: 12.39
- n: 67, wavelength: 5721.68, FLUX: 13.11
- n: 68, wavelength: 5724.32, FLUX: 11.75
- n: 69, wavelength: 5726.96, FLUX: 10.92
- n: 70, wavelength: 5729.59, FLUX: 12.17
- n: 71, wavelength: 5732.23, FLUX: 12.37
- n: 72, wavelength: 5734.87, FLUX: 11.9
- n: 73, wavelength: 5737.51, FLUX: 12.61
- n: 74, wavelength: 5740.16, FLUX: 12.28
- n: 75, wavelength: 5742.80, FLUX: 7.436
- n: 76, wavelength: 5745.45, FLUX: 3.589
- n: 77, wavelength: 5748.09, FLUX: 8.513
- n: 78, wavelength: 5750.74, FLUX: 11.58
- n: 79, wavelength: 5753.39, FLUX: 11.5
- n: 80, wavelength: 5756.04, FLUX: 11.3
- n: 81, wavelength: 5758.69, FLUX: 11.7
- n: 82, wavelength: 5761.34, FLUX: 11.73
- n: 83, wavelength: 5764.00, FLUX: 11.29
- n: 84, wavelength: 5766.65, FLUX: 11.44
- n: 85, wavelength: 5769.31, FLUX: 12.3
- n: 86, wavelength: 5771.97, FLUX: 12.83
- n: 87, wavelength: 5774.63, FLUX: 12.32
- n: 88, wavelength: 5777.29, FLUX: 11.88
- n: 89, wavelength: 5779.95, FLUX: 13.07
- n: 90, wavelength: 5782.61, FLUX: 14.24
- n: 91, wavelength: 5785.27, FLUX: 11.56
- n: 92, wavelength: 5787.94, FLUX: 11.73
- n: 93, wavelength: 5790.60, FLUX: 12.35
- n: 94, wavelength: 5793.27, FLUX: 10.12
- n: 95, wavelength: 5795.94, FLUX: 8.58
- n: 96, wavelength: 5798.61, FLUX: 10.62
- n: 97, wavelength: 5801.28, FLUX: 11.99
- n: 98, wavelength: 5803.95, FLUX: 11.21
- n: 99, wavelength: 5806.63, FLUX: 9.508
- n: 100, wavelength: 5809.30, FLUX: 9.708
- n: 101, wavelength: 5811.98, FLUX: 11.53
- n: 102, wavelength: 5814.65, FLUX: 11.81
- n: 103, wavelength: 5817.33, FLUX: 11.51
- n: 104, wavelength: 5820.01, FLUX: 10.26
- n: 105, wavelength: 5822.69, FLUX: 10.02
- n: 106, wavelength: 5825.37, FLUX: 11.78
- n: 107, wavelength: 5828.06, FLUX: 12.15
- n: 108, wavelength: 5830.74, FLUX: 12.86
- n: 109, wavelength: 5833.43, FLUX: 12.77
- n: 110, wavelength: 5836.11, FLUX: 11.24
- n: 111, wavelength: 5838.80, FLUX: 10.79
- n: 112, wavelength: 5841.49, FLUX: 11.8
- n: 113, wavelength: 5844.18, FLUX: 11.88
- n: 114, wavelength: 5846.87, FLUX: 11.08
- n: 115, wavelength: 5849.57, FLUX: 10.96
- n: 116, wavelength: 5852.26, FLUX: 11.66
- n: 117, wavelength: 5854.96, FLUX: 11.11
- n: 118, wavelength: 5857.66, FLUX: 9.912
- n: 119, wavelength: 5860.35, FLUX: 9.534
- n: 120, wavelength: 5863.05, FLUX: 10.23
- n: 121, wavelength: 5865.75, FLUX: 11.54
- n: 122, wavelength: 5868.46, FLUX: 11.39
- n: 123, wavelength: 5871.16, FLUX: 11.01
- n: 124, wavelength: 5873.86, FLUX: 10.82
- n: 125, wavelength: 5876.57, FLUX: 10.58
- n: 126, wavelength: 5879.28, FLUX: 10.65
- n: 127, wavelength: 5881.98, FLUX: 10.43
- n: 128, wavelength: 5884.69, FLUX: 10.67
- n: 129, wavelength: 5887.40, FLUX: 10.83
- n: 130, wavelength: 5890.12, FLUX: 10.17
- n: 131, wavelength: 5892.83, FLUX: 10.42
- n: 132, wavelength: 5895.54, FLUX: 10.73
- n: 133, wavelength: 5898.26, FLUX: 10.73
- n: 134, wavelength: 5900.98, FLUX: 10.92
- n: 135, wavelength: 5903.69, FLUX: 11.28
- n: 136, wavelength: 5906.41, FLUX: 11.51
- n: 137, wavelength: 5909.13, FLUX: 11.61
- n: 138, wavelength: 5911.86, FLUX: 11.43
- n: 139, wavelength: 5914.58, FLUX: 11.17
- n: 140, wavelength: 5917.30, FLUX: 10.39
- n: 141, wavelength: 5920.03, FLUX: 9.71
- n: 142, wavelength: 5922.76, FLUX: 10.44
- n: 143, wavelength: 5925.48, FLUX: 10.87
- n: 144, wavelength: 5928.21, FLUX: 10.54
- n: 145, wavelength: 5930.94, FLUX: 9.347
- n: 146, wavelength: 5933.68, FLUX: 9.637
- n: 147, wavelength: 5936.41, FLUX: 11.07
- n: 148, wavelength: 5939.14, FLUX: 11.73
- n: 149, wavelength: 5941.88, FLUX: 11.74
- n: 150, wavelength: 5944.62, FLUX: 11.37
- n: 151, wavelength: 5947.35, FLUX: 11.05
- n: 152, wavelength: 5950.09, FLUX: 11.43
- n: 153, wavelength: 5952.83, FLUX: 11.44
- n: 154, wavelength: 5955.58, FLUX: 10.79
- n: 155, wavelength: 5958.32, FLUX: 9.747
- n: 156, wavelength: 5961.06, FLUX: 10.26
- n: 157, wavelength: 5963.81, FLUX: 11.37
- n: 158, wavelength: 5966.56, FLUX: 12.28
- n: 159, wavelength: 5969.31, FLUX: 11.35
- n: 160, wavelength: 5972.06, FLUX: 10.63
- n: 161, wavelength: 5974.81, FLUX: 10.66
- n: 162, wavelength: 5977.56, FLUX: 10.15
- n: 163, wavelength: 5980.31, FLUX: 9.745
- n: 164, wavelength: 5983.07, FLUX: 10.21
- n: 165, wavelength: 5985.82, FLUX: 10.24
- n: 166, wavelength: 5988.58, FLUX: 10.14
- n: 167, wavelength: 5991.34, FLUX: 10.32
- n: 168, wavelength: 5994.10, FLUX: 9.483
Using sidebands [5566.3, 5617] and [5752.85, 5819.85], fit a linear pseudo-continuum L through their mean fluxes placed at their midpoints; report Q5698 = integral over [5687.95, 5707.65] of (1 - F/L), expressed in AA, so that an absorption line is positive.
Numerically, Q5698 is -1.5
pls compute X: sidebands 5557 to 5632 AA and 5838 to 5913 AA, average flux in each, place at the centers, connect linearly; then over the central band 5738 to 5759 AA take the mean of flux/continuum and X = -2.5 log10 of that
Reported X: 0.11 mag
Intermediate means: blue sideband 10.7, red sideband 10.9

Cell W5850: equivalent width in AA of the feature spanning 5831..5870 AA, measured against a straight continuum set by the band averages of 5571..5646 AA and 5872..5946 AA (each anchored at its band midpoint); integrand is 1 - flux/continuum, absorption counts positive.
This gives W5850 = -1.2 AA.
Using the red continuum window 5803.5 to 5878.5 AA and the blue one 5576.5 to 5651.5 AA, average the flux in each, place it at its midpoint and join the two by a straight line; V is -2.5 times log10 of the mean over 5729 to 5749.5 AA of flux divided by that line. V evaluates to 0.12 mag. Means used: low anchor 11.3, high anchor 11.1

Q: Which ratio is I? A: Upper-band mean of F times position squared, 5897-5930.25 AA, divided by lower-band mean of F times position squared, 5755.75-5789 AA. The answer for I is 0.9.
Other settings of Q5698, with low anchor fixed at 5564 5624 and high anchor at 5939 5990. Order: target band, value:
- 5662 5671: -1.7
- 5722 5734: -1.2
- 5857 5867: 0.5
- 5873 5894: 0.5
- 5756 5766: -0.7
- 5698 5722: -3.9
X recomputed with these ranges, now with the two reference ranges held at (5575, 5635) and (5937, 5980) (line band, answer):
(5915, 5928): 0.06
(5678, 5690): -0.10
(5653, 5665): -0.13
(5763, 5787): -0.11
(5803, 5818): 0.02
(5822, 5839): -0.07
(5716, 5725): -0.12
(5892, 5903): 0.03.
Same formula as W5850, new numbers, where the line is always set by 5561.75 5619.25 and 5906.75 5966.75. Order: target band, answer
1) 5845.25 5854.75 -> -0.4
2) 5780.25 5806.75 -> -1.4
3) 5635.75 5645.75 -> -1.0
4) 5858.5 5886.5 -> 0.4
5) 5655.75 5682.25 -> -4.6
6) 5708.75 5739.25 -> -4.9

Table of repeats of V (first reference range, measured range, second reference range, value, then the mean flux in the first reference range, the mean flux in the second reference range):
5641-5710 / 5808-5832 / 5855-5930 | -0.01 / 12.2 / 10.7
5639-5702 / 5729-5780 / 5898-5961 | 0.06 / 12.2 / 10.9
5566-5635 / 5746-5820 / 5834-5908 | -0.04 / 10.9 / 10.9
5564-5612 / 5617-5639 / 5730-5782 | -0.07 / 10.6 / 11.2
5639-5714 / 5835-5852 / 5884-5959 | 0.00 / 12.3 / 10.8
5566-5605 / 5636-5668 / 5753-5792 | -0.10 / 10.6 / 12.1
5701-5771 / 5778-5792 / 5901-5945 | -0.11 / 11.5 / 10.9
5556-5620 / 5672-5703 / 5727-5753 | -0.16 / 10.5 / 10.3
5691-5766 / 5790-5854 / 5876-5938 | -0.01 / 11.5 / 10.7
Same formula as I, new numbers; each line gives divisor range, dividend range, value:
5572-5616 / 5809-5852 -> 1.14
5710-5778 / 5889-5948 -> 1.00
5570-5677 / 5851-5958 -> 1.04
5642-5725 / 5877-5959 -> 0.95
